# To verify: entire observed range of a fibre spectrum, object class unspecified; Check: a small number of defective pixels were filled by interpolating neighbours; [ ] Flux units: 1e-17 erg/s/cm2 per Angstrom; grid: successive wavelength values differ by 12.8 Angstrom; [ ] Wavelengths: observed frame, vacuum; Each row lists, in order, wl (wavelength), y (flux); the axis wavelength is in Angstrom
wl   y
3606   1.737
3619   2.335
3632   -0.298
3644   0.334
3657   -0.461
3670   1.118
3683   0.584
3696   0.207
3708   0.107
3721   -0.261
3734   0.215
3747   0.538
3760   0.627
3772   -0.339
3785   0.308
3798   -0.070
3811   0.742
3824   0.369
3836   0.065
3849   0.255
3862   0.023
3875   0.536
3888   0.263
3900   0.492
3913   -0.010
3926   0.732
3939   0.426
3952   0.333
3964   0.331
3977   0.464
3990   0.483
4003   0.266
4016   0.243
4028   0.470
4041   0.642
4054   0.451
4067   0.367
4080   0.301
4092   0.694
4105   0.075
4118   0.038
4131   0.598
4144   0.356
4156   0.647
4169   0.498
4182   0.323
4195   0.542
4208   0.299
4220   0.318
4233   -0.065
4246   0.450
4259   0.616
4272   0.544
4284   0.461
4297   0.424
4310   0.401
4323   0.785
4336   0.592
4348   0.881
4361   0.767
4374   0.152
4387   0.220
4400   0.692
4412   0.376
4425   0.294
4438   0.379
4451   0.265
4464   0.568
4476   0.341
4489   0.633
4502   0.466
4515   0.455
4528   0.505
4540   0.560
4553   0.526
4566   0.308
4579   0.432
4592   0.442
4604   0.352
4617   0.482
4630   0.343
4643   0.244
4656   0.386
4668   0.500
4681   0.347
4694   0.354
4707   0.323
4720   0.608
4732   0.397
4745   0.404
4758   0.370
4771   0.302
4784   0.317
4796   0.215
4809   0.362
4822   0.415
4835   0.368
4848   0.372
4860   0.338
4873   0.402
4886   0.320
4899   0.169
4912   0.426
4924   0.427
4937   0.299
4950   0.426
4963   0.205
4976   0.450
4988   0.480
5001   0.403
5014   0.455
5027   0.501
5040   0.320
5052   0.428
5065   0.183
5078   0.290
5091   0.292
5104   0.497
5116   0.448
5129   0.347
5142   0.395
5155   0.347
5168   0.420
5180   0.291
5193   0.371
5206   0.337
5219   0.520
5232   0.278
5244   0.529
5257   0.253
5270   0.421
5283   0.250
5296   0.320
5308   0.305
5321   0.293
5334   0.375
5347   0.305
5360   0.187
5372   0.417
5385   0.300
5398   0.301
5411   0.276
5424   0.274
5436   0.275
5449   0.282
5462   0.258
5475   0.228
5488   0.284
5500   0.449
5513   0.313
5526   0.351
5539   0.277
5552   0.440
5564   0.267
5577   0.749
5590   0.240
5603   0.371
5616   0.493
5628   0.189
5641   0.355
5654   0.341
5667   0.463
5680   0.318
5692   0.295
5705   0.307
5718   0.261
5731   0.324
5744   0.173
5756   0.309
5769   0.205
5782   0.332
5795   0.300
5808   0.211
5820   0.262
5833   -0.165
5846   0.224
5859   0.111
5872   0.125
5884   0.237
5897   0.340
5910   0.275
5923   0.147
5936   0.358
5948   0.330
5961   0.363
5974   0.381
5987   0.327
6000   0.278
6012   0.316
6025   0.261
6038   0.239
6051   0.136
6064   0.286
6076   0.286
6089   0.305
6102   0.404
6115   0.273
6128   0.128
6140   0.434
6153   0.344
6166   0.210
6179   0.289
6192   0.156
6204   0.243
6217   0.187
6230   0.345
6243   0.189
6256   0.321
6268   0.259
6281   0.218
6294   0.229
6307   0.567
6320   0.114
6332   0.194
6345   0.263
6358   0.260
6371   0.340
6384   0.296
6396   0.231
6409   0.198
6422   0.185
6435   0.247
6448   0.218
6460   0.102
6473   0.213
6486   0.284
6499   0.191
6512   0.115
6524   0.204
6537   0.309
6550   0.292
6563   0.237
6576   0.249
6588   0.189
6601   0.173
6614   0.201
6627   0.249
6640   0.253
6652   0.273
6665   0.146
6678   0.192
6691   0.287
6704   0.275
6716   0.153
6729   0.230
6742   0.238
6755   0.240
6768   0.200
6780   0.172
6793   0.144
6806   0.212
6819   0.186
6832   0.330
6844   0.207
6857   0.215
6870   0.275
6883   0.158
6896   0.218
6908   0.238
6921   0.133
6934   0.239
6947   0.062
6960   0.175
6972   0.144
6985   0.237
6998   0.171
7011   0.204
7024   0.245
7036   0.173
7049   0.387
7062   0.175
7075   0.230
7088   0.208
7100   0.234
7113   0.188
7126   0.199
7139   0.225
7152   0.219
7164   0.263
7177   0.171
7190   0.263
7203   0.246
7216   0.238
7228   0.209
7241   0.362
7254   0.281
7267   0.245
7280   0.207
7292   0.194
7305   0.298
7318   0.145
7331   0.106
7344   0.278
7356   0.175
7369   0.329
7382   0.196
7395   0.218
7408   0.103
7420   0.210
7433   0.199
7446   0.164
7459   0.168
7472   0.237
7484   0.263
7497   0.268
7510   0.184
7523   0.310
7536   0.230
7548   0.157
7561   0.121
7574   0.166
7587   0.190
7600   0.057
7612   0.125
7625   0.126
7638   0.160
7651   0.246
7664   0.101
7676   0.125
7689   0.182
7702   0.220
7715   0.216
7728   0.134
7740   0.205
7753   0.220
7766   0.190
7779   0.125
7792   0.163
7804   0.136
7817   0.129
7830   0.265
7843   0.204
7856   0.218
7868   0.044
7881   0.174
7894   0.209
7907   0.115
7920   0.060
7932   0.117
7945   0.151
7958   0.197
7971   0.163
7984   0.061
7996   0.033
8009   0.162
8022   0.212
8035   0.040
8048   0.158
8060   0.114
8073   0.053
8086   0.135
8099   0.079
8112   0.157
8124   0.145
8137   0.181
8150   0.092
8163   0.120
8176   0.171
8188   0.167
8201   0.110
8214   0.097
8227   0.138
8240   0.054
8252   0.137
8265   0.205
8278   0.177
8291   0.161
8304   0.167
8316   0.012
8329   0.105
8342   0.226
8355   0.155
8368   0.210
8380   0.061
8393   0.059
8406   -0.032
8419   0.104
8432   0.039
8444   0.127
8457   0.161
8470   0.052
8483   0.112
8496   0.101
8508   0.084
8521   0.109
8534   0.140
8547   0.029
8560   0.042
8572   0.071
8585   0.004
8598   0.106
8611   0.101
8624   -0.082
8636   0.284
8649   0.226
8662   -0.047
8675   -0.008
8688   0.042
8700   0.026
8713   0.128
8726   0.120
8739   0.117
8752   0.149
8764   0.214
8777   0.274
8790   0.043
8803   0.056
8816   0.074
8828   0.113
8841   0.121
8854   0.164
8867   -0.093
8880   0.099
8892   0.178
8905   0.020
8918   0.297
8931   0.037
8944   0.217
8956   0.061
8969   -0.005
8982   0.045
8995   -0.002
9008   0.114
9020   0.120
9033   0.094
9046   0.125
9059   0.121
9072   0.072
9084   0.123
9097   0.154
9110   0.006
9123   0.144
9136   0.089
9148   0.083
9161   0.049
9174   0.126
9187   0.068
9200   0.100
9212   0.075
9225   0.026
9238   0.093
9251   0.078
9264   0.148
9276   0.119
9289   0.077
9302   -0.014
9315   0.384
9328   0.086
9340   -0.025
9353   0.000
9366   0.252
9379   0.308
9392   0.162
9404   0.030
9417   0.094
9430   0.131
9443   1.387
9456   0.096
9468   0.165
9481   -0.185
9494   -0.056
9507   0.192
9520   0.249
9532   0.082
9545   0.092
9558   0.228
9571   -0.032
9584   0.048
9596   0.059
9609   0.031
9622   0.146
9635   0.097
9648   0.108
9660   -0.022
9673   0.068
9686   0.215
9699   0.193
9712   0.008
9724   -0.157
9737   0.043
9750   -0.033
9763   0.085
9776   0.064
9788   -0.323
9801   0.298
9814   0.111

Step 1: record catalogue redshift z 0.49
